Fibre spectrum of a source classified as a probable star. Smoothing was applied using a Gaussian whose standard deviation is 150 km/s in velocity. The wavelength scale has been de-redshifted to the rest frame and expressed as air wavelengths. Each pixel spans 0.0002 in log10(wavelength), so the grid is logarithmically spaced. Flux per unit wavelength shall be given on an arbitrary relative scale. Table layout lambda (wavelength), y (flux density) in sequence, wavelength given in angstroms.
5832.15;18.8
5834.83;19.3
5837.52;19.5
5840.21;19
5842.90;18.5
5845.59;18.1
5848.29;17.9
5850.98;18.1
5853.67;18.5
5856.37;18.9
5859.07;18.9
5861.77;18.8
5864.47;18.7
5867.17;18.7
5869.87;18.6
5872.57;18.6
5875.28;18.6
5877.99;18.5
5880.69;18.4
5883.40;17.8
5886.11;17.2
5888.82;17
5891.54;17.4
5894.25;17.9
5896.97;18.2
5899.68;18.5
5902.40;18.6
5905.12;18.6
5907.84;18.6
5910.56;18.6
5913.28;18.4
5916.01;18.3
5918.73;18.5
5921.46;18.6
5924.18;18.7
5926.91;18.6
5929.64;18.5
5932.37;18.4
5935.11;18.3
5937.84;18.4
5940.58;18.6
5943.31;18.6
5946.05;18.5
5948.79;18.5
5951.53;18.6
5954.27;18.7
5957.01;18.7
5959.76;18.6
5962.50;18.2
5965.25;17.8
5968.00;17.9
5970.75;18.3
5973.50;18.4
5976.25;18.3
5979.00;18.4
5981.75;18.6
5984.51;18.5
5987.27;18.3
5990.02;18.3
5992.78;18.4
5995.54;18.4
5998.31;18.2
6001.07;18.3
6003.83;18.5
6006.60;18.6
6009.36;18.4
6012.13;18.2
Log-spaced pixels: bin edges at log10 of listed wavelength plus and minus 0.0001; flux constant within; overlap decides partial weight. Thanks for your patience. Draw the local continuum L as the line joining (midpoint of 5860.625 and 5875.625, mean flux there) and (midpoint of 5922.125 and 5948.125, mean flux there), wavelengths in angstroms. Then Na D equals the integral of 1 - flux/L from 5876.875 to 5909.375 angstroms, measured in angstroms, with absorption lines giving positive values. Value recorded 1.0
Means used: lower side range 18.7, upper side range 18.5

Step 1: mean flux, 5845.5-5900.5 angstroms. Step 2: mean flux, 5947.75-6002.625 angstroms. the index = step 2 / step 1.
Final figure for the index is 1.01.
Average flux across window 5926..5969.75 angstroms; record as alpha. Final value 18.4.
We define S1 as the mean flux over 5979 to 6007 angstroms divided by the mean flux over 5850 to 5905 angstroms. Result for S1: 1.01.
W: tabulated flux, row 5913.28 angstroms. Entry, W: 18.4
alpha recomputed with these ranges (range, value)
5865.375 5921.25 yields 18.3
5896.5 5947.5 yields 18.5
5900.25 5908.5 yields 18.6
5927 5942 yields 18.5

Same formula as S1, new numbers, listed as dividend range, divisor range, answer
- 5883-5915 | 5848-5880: 0.97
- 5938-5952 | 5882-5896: 1.06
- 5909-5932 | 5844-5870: 1.00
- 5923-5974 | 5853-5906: 1.01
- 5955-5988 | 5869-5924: 1.00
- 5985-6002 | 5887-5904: 1.02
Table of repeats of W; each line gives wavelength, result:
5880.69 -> 18.4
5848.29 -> 17.9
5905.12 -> 18.6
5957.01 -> 18.7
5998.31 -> 18.2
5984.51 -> 18.5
